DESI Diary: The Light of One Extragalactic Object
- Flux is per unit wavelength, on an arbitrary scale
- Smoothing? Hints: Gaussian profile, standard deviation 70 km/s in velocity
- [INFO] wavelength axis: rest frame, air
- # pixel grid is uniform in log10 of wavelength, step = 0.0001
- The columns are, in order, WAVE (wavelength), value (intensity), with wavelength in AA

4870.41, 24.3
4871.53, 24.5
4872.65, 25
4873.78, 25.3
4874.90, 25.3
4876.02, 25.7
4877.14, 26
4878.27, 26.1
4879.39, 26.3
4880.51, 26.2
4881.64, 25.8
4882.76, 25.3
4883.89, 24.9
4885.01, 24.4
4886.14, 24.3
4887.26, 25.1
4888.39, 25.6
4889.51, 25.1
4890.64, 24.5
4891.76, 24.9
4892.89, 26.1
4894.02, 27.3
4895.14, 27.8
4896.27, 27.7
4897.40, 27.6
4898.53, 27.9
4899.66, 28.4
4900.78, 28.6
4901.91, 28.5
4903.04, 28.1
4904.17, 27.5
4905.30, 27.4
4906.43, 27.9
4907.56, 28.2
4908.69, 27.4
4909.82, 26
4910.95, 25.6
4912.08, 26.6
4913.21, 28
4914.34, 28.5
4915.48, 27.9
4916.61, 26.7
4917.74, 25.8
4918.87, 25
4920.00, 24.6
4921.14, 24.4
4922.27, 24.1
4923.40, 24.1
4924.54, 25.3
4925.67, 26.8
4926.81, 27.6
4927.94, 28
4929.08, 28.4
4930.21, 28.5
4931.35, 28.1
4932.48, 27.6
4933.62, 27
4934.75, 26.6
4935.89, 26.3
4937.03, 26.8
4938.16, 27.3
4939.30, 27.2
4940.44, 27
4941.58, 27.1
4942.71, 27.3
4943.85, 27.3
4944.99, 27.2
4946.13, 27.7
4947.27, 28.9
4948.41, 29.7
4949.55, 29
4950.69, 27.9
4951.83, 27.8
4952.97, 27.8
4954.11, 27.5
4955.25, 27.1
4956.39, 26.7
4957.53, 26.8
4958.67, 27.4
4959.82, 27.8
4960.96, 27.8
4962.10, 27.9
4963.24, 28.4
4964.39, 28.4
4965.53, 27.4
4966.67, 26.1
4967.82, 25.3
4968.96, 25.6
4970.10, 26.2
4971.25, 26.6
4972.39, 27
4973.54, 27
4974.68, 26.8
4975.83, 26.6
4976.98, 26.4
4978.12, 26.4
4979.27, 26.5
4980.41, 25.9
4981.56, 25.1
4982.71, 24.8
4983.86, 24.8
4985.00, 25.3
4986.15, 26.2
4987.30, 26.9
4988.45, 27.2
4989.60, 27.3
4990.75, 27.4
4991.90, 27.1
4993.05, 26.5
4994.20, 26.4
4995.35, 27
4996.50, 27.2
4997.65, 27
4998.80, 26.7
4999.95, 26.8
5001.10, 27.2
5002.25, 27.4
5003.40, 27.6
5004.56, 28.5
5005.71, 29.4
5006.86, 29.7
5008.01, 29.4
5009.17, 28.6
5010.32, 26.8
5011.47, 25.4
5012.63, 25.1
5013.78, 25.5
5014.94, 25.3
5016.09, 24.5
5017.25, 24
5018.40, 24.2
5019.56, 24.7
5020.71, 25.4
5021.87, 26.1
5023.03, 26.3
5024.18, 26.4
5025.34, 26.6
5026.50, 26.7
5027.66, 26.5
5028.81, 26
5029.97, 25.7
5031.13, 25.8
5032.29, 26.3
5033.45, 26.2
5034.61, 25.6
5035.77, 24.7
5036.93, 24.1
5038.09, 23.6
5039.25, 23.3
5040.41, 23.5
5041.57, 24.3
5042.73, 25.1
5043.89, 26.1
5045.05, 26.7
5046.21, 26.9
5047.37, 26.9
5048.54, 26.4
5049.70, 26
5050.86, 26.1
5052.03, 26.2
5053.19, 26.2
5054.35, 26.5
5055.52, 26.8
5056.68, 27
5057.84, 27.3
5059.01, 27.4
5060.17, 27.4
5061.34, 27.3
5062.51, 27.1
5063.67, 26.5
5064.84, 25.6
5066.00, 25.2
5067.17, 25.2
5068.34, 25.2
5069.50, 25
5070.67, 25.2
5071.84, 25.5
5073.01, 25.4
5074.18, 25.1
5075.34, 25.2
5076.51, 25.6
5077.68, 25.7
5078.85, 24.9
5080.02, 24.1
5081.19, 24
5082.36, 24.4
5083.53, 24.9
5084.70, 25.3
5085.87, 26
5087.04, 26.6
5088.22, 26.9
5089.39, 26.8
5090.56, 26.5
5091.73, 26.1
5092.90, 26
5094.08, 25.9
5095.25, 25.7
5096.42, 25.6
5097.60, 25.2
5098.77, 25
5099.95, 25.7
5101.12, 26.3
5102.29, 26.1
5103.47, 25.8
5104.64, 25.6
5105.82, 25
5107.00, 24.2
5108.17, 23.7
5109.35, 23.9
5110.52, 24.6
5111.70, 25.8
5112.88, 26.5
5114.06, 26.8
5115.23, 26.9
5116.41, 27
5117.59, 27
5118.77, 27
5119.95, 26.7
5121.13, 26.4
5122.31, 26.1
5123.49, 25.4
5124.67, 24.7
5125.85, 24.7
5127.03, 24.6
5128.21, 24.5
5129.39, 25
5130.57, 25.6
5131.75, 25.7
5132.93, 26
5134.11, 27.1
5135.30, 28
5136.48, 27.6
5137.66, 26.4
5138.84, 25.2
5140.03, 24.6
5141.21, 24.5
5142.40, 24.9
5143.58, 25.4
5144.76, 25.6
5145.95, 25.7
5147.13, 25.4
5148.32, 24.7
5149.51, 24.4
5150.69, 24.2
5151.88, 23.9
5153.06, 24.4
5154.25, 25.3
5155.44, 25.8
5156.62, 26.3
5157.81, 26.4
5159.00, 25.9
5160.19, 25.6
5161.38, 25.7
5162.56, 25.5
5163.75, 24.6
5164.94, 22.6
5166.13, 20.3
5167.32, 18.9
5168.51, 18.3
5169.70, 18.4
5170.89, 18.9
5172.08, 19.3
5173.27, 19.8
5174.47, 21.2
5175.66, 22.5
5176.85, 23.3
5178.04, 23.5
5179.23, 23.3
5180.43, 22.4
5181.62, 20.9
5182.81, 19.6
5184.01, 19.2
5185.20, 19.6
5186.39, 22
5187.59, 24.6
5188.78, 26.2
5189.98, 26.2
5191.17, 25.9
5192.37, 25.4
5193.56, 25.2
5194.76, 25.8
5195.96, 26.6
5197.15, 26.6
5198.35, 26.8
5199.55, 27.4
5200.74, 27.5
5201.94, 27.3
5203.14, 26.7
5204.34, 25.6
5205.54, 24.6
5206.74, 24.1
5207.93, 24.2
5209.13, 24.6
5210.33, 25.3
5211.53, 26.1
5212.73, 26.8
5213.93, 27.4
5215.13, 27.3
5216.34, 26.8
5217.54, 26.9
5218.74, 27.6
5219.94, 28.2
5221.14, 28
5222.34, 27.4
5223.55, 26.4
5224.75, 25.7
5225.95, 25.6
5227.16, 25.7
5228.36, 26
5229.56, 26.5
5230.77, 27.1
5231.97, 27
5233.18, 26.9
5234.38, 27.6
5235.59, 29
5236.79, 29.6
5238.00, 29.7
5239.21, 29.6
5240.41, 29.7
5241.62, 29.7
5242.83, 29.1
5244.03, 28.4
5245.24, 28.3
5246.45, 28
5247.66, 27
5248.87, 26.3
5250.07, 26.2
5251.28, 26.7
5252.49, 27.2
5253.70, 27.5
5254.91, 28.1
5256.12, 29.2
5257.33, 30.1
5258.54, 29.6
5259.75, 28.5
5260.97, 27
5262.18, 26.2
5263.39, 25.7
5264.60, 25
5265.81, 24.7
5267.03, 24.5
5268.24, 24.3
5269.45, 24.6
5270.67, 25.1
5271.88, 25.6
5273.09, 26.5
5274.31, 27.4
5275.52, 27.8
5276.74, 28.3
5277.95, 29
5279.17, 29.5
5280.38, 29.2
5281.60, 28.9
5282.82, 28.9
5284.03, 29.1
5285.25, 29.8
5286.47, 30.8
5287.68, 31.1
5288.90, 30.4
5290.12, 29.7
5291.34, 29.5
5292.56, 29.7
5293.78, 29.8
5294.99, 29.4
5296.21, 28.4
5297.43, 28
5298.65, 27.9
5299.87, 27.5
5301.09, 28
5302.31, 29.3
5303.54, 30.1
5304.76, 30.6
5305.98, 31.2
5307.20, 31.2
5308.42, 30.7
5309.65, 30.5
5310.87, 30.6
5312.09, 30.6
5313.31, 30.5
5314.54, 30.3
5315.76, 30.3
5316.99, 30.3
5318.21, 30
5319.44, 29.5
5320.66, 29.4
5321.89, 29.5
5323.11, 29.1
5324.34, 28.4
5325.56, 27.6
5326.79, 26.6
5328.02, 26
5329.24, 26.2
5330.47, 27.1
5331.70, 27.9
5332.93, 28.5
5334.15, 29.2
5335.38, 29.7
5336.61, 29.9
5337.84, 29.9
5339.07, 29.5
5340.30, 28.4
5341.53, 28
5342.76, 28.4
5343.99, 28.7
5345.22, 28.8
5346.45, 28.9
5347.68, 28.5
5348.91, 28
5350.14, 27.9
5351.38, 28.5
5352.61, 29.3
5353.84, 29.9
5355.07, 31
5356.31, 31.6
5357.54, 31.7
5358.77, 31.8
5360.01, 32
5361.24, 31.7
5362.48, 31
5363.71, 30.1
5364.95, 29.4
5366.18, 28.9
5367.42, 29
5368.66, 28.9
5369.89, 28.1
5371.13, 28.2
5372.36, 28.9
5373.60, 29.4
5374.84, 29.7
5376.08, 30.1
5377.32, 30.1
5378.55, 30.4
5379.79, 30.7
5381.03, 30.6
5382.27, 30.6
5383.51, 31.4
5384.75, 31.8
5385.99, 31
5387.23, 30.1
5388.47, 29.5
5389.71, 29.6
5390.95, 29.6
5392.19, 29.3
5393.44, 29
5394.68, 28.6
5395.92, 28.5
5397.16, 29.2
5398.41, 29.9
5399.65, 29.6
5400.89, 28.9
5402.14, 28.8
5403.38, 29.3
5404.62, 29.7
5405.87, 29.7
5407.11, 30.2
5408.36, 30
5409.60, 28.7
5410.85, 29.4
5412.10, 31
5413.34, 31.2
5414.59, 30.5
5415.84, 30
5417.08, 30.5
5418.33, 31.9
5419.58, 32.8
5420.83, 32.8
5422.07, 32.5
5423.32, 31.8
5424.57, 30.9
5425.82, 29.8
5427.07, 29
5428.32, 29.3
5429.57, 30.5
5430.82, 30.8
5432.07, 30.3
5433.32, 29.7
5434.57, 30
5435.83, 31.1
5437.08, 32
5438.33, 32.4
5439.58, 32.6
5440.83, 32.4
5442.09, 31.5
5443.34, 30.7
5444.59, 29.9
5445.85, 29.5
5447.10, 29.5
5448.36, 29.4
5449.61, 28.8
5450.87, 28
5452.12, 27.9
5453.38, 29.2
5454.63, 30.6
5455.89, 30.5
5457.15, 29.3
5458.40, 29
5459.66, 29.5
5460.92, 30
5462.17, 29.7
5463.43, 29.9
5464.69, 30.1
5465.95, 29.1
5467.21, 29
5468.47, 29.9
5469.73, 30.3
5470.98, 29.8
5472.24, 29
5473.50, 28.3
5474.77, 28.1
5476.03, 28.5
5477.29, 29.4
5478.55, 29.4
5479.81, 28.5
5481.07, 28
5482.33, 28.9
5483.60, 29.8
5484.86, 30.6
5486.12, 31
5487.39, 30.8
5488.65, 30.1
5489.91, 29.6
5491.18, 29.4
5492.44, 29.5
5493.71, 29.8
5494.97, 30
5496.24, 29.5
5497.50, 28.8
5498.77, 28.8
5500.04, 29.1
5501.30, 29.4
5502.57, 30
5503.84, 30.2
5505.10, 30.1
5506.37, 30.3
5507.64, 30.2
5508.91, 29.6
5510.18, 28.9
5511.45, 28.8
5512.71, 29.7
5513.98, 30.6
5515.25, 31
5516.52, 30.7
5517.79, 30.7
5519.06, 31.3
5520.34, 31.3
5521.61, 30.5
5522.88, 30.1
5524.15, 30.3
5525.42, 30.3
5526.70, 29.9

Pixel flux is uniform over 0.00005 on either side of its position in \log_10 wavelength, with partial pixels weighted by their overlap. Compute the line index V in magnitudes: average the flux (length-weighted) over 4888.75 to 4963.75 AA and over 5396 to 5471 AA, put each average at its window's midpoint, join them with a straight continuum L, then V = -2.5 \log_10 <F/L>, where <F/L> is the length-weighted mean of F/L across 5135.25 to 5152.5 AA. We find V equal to 0.127 mag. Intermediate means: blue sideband 27.1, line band 25.3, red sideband 30.2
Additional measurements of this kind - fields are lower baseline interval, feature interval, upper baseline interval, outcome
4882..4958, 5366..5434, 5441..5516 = -0.03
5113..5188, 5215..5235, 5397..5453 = -0.04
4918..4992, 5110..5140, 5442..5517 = 0.07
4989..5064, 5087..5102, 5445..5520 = 0.03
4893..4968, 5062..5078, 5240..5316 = 0.09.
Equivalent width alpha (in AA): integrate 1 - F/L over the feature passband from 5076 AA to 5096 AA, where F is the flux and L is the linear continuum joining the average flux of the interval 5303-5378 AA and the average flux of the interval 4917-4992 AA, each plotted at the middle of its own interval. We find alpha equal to 1.5 AA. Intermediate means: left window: 26.8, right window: 29.4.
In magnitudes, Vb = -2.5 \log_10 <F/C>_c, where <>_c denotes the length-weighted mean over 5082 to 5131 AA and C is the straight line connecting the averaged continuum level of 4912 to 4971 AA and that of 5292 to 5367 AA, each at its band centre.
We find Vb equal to 0.10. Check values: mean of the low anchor 27.1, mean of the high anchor 29.4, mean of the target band 25.7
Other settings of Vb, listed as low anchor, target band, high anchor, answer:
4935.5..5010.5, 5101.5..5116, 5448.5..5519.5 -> 0.096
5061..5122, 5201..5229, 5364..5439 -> 0.047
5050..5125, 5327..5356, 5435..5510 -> -0.008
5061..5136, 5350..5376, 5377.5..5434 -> -0.011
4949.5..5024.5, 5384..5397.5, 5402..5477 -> 0.002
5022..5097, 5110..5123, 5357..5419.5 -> 0.004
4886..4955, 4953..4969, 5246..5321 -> -0.002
